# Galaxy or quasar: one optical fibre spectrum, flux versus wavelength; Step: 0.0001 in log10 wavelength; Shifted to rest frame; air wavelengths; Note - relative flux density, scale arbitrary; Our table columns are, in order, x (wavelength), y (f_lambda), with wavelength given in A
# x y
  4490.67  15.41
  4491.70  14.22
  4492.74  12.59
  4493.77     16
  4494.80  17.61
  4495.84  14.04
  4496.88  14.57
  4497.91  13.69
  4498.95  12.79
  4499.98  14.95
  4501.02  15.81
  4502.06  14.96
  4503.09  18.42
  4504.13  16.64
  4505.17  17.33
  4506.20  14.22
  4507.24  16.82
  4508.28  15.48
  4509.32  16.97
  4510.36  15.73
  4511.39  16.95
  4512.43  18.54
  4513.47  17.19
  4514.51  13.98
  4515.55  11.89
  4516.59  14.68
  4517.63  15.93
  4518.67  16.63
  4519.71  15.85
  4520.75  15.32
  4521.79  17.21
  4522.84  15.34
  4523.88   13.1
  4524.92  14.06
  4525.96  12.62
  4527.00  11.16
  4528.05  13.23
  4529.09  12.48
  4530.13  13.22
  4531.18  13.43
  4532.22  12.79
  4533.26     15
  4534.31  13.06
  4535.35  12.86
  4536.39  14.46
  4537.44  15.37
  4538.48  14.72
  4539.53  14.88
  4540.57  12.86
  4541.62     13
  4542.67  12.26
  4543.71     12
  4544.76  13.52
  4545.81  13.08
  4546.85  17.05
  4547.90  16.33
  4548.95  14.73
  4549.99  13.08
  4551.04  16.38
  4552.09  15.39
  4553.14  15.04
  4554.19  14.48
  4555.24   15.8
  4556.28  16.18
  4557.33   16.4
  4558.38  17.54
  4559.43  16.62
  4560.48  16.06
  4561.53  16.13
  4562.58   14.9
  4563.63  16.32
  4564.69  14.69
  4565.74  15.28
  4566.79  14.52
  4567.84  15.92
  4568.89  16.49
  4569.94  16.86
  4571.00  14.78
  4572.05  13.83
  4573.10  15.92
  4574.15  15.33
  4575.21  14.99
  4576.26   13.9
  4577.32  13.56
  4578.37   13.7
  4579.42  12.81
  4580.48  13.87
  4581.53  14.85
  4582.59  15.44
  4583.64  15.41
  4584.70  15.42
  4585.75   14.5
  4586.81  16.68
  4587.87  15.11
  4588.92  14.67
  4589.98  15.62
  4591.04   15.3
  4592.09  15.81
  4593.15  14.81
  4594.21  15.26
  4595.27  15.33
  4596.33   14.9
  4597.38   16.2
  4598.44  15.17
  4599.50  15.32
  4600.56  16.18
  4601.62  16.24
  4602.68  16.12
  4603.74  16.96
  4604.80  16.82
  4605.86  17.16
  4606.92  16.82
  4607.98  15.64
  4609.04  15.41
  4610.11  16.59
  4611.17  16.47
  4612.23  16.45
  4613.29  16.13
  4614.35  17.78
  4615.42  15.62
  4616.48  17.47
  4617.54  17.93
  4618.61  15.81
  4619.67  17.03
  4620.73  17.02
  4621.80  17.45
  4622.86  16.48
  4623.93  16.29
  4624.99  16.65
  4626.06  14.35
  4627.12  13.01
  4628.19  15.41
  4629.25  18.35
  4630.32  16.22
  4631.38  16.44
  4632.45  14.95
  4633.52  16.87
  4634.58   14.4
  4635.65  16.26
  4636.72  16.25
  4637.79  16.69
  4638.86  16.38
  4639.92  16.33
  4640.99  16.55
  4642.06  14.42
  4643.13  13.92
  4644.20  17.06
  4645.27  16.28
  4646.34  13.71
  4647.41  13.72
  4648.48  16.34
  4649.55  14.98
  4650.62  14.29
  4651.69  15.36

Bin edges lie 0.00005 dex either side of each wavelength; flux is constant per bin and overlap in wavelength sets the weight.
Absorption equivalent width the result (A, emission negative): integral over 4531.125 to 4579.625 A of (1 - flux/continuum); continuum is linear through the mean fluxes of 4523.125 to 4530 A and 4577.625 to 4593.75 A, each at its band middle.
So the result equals -3.2 A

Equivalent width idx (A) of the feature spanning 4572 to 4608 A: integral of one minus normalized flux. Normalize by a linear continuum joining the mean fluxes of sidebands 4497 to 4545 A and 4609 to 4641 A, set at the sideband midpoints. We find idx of 1.0 A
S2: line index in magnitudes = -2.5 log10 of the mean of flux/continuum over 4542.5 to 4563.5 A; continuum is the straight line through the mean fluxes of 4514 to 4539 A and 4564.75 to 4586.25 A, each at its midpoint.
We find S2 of -0.05 mag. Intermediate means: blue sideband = 14.1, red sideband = 14.9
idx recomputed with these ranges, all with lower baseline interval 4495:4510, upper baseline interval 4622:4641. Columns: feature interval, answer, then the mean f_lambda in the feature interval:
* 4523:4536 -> 2.0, 13.2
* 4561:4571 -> 0.1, 15.6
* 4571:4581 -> 1.0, 14.2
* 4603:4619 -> -0.7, 16.6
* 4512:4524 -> 0.0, 15.5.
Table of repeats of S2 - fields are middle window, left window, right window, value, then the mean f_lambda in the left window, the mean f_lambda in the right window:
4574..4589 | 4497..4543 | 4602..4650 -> 0.06 mag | 14.7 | 16.1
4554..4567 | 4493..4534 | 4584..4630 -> -0.02 mag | 15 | 16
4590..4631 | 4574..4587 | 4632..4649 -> -0.07 mag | 14.6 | 15.6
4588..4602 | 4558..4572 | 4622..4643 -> 0.03 mag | 15.8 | 15.9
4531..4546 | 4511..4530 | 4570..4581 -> 0.08 mag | 14.7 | 14.4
